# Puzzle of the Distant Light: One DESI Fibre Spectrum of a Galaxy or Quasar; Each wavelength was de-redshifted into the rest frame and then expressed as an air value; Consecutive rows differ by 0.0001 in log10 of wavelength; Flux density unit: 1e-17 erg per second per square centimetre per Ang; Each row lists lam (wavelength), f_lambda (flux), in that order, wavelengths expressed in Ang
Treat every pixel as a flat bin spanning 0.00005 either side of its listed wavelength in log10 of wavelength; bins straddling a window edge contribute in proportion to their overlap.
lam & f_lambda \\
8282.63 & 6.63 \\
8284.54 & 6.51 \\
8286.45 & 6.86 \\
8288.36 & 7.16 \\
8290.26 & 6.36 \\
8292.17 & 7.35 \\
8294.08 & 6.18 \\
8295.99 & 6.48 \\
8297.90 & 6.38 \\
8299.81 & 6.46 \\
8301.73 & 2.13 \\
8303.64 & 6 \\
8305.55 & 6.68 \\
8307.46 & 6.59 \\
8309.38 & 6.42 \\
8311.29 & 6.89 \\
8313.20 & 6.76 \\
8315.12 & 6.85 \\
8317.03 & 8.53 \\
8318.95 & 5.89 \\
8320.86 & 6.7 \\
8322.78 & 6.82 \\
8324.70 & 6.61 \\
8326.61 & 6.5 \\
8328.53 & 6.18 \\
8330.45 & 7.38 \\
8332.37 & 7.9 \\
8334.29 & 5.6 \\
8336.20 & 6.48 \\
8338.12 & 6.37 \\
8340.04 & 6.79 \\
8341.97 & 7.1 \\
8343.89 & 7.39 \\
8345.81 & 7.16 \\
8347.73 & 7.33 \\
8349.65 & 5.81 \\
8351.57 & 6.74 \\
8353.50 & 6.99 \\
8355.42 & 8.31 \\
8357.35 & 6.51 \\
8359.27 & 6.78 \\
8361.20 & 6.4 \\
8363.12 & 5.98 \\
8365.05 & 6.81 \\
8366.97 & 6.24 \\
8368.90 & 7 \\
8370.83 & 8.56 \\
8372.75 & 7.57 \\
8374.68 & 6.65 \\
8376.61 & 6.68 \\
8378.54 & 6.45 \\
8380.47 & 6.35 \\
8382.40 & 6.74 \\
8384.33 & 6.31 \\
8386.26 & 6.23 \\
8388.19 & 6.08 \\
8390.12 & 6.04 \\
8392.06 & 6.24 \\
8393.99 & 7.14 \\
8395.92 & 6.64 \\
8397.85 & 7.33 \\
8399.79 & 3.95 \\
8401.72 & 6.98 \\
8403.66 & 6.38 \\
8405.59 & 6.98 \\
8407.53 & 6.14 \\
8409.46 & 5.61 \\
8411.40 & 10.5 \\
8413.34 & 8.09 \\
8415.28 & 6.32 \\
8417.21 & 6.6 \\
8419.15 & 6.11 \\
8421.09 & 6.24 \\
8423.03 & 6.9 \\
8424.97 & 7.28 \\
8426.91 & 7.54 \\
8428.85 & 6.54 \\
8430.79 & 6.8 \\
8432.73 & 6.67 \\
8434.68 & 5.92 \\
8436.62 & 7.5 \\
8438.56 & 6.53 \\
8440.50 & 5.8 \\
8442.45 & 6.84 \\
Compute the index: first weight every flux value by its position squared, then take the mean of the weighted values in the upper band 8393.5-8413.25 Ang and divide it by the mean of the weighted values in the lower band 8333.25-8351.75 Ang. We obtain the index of 1.03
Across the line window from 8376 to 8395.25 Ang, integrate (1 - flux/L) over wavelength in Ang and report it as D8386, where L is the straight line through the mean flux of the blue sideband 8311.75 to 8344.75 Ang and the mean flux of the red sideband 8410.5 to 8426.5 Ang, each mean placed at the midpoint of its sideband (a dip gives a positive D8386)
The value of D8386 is 1.81 Ang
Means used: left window 6.81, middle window 6.42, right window 7.25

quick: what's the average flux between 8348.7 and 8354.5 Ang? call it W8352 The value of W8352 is 6.53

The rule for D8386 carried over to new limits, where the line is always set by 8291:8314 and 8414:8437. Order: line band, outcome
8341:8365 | -1.78 Ang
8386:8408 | 0.77 Ang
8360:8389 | -0.83 Ang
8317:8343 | -1.69 Ang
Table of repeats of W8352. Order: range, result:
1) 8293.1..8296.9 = 6.33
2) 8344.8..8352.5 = 6.77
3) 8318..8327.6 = 6.51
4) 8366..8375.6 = 7.21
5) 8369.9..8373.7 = 8.08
